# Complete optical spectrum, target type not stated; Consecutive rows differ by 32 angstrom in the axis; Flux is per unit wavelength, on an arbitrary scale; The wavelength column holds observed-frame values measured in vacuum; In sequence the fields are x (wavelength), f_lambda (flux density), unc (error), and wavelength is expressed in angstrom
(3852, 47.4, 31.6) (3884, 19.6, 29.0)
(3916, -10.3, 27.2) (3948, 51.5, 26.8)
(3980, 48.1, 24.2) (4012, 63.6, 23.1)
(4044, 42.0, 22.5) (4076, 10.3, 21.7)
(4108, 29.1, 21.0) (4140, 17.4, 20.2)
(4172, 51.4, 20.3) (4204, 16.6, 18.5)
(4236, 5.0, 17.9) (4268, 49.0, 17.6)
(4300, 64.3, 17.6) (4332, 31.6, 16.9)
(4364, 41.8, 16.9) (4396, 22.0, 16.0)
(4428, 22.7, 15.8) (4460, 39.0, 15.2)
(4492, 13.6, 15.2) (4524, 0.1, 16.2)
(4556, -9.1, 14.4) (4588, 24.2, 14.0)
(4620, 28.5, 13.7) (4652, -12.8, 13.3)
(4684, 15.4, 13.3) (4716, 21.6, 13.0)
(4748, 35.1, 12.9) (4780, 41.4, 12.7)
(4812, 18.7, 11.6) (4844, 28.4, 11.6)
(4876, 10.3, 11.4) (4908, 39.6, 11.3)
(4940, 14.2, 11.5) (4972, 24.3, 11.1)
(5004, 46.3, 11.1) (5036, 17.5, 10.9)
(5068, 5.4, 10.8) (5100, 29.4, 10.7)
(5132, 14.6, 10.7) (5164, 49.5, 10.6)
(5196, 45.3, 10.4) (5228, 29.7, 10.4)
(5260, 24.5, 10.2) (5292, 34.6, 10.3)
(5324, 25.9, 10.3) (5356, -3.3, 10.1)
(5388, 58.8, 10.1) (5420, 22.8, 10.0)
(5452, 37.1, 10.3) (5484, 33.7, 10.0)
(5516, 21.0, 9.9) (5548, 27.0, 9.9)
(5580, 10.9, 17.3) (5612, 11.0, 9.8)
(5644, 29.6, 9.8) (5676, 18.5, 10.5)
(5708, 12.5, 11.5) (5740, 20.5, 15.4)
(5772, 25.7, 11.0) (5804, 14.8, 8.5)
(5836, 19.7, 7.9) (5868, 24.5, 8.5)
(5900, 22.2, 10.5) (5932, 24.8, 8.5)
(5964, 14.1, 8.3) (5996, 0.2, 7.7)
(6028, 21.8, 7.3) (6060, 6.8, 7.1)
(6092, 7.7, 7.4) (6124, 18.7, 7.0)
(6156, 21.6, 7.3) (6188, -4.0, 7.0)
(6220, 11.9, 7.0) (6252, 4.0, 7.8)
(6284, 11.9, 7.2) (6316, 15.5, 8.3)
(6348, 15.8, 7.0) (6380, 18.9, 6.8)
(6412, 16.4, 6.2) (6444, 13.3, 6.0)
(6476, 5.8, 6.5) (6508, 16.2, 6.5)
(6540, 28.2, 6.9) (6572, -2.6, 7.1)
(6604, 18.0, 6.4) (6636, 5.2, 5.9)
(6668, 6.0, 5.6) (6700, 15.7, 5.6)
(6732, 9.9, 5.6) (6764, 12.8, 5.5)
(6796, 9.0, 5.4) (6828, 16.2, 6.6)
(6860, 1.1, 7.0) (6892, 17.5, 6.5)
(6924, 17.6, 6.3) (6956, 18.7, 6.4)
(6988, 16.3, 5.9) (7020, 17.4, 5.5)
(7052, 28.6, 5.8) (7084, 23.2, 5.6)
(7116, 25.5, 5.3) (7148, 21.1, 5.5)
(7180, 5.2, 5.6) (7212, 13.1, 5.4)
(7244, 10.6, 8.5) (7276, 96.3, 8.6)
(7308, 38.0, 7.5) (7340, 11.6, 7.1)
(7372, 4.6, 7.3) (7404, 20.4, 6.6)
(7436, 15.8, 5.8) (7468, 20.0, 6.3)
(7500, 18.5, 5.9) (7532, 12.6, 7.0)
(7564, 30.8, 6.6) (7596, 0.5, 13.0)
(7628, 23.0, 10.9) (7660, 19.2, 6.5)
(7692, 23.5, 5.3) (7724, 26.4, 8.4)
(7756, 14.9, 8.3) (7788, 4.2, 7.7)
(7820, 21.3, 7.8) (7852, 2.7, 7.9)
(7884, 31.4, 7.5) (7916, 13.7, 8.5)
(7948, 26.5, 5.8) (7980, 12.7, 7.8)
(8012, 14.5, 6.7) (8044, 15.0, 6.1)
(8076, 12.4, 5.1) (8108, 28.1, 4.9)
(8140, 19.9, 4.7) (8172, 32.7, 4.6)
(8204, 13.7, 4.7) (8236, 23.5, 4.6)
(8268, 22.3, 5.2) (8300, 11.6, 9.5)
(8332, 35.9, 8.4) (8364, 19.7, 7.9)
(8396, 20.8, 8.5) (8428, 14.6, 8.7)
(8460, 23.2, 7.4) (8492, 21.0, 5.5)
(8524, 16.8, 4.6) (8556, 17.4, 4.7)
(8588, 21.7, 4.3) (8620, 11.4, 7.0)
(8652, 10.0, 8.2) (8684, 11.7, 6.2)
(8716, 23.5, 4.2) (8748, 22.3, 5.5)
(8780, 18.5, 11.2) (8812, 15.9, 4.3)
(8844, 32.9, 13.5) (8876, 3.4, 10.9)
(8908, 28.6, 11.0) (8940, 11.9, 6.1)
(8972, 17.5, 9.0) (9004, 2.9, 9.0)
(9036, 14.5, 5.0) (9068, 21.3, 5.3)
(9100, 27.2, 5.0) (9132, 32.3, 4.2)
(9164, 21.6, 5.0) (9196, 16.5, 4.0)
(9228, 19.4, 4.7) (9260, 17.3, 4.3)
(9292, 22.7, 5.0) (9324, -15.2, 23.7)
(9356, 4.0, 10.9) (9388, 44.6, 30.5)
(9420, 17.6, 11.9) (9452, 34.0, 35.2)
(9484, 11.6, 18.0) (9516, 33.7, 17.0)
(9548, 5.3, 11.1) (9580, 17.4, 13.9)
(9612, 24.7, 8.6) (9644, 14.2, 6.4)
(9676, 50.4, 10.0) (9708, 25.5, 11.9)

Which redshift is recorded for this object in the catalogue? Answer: 0.954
